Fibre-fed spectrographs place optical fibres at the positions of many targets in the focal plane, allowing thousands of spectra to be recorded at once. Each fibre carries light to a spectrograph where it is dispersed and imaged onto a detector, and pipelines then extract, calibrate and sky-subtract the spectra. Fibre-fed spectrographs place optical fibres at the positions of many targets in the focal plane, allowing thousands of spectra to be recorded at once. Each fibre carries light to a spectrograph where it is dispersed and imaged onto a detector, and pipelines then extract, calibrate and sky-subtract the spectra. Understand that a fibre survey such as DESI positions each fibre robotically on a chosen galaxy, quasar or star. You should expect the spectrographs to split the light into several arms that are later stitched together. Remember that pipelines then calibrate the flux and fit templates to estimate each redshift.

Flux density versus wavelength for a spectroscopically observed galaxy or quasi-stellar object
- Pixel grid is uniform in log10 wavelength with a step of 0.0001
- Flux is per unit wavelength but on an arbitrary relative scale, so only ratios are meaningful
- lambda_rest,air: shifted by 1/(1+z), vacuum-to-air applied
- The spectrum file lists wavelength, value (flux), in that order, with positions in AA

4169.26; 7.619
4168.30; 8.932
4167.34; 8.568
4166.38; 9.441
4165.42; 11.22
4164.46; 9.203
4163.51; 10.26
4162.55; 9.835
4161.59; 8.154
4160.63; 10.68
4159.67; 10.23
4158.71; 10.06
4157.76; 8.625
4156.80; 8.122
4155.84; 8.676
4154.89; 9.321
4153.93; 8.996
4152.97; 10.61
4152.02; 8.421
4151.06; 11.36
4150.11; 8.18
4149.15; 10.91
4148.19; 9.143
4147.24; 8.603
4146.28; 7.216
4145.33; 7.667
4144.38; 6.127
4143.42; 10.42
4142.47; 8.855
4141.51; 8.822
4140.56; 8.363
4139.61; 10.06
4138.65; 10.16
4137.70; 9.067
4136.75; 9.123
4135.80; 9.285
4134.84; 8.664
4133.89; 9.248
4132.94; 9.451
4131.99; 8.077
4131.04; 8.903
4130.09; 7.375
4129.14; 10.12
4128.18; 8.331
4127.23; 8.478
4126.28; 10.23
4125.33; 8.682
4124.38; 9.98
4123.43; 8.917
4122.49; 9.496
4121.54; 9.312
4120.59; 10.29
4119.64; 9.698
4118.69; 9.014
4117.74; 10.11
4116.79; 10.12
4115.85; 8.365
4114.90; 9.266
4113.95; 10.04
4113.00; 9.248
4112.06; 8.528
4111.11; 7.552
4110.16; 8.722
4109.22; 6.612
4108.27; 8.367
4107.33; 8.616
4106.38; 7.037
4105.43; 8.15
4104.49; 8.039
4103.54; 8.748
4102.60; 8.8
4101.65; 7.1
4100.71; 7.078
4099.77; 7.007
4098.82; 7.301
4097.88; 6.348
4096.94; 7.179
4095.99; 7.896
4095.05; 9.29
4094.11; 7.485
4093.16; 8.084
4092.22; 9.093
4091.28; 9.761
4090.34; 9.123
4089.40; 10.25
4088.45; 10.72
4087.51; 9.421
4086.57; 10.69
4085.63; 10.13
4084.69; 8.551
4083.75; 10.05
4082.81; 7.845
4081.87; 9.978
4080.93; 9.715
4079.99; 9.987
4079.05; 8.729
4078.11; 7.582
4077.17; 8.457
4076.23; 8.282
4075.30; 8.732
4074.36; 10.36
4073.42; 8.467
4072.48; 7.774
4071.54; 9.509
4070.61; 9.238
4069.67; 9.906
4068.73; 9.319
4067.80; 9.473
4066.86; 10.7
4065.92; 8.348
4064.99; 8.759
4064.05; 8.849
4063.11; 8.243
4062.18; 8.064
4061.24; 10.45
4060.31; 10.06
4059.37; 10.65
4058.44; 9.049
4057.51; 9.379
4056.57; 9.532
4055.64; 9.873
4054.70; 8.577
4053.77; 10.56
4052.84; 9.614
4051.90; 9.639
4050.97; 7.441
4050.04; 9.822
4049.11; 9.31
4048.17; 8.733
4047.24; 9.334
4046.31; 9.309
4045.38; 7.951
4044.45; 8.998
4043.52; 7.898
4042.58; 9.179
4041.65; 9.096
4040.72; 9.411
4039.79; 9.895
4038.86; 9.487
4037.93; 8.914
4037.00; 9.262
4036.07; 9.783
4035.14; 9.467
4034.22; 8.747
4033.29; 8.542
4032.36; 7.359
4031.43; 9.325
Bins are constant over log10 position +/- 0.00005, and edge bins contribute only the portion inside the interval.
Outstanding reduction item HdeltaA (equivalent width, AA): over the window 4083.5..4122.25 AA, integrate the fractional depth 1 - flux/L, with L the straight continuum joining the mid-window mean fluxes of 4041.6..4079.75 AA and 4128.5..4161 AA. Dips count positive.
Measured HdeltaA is 1.6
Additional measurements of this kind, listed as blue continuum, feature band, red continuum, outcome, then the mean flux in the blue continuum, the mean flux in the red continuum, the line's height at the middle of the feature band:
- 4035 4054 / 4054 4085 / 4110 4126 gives 0.09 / 9.17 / 9.28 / 9.21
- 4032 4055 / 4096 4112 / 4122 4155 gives 2.40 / 9.07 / 9.04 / 9.05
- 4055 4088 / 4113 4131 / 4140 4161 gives -0.35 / 9.26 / 9.06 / 9.13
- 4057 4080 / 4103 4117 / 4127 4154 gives 0.88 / 9.12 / 8.97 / 9.03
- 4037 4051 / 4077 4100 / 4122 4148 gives 0.29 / 9.04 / 8.88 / 8.96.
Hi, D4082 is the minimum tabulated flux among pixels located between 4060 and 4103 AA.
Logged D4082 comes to 6.348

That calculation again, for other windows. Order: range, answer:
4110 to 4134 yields 7.375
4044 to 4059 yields 7.441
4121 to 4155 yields 6.127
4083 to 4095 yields 7.485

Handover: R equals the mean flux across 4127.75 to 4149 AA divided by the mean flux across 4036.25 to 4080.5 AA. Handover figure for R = 0.96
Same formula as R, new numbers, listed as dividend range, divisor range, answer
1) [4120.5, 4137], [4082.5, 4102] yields 1.06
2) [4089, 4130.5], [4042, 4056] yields 0.95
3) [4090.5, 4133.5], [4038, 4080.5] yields 0.94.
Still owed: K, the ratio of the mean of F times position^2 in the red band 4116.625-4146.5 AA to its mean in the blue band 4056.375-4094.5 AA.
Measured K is 1.0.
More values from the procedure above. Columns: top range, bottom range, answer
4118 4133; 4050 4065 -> 1.01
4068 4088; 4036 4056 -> 1.02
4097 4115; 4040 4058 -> 0.90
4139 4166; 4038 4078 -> 1.05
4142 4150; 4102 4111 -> 1.08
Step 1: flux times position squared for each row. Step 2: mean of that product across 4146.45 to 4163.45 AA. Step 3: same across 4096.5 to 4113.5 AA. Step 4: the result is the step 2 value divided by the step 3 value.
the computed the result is 1.23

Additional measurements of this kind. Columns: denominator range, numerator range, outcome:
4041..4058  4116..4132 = 1.05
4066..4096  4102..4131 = 0.98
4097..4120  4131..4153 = 1.10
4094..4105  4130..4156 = 1.19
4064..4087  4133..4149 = 1.00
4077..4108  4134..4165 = 1.10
